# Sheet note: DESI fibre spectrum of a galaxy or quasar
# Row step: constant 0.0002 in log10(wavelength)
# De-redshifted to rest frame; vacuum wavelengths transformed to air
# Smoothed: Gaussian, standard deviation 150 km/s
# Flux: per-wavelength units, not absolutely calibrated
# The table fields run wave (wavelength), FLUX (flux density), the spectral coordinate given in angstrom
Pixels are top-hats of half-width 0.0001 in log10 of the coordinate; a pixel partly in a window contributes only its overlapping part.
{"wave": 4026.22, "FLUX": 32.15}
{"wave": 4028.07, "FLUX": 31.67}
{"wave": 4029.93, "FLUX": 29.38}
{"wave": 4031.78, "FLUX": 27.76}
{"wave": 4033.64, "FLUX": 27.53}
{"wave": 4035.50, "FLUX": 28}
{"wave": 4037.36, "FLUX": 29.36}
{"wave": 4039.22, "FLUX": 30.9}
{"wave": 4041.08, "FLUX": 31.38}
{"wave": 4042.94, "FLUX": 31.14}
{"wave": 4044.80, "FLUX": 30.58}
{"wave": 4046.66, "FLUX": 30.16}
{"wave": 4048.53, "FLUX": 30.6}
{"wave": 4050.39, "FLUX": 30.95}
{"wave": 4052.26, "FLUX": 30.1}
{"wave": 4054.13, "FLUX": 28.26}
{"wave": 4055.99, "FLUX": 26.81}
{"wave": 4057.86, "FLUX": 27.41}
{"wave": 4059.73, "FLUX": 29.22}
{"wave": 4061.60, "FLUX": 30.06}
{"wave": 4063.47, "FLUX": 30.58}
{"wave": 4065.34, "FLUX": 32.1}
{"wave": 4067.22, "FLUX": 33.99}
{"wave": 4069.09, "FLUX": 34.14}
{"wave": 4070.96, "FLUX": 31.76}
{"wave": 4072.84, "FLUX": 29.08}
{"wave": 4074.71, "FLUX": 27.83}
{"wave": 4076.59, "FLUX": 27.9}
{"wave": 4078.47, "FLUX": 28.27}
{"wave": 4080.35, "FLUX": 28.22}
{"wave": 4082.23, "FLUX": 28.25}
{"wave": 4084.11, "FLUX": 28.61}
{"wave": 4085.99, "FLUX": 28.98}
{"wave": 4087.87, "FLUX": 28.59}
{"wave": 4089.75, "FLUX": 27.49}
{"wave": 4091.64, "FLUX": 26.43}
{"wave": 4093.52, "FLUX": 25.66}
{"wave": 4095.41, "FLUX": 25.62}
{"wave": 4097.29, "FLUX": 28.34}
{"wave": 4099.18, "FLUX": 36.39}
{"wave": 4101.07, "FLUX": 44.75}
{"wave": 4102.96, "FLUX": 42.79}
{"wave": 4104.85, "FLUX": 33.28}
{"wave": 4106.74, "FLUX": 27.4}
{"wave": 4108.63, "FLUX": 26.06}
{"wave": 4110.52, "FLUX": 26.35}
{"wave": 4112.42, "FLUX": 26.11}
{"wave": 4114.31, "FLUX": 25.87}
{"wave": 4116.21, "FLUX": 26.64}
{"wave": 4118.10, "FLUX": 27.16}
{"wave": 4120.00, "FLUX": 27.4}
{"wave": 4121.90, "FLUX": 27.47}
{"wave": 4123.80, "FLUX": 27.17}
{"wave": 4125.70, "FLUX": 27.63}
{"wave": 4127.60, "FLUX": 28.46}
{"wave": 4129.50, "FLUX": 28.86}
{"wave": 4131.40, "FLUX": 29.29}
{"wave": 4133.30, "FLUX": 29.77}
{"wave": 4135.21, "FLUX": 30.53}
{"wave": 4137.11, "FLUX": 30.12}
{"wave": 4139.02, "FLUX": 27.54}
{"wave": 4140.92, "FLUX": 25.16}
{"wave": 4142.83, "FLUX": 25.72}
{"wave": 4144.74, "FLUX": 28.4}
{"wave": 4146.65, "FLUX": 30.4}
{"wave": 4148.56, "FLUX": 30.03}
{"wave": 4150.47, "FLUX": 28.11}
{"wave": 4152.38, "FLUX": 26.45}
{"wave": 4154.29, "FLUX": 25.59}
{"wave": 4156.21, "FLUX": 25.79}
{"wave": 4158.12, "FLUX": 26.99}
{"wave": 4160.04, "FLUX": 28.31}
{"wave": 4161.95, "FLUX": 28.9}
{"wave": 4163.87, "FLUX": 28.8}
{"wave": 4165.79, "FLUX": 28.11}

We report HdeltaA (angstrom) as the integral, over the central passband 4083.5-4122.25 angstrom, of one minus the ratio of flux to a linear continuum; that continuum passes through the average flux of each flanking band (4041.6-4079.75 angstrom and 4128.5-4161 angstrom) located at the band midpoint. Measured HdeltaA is -0.5 angstrom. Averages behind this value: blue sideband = 30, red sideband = 28.1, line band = 29.4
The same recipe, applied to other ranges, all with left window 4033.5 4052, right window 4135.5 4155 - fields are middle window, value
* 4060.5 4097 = 0.3 angstrom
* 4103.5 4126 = 0.7 angstrom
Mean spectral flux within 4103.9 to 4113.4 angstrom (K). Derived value 27.8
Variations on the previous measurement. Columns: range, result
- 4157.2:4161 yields 27.7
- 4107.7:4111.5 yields 26.2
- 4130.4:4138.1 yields 29.9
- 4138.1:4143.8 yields 26.1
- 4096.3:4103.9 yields 38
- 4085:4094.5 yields 27.4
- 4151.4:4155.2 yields 26.1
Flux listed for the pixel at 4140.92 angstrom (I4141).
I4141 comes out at 25.16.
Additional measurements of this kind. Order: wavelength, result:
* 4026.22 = 32.15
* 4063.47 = 30.58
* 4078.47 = 28.27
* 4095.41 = 25.62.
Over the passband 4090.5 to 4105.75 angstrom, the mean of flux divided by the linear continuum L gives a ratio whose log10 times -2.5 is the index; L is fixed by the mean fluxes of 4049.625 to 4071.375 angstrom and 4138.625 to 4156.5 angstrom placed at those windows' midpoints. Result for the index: -0.13 mag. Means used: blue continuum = 30.4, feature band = 32.8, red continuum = 27.4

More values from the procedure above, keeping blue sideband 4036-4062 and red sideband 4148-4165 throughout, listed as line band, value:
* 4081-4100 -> 0.020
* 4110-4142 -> 0.018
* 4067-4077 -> -0.052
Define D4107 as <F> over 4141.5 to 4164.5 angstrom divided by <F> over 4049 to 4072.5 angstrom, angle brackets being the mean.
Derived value 0.91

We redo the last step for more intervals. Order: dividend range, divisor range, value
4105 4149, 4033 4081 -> 0.93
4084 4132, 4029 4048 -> 0.98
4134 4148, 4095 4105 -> 0.79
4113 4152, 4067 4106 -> 0.91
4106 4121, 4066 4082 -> 0.88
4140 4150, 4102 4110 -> 0.87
